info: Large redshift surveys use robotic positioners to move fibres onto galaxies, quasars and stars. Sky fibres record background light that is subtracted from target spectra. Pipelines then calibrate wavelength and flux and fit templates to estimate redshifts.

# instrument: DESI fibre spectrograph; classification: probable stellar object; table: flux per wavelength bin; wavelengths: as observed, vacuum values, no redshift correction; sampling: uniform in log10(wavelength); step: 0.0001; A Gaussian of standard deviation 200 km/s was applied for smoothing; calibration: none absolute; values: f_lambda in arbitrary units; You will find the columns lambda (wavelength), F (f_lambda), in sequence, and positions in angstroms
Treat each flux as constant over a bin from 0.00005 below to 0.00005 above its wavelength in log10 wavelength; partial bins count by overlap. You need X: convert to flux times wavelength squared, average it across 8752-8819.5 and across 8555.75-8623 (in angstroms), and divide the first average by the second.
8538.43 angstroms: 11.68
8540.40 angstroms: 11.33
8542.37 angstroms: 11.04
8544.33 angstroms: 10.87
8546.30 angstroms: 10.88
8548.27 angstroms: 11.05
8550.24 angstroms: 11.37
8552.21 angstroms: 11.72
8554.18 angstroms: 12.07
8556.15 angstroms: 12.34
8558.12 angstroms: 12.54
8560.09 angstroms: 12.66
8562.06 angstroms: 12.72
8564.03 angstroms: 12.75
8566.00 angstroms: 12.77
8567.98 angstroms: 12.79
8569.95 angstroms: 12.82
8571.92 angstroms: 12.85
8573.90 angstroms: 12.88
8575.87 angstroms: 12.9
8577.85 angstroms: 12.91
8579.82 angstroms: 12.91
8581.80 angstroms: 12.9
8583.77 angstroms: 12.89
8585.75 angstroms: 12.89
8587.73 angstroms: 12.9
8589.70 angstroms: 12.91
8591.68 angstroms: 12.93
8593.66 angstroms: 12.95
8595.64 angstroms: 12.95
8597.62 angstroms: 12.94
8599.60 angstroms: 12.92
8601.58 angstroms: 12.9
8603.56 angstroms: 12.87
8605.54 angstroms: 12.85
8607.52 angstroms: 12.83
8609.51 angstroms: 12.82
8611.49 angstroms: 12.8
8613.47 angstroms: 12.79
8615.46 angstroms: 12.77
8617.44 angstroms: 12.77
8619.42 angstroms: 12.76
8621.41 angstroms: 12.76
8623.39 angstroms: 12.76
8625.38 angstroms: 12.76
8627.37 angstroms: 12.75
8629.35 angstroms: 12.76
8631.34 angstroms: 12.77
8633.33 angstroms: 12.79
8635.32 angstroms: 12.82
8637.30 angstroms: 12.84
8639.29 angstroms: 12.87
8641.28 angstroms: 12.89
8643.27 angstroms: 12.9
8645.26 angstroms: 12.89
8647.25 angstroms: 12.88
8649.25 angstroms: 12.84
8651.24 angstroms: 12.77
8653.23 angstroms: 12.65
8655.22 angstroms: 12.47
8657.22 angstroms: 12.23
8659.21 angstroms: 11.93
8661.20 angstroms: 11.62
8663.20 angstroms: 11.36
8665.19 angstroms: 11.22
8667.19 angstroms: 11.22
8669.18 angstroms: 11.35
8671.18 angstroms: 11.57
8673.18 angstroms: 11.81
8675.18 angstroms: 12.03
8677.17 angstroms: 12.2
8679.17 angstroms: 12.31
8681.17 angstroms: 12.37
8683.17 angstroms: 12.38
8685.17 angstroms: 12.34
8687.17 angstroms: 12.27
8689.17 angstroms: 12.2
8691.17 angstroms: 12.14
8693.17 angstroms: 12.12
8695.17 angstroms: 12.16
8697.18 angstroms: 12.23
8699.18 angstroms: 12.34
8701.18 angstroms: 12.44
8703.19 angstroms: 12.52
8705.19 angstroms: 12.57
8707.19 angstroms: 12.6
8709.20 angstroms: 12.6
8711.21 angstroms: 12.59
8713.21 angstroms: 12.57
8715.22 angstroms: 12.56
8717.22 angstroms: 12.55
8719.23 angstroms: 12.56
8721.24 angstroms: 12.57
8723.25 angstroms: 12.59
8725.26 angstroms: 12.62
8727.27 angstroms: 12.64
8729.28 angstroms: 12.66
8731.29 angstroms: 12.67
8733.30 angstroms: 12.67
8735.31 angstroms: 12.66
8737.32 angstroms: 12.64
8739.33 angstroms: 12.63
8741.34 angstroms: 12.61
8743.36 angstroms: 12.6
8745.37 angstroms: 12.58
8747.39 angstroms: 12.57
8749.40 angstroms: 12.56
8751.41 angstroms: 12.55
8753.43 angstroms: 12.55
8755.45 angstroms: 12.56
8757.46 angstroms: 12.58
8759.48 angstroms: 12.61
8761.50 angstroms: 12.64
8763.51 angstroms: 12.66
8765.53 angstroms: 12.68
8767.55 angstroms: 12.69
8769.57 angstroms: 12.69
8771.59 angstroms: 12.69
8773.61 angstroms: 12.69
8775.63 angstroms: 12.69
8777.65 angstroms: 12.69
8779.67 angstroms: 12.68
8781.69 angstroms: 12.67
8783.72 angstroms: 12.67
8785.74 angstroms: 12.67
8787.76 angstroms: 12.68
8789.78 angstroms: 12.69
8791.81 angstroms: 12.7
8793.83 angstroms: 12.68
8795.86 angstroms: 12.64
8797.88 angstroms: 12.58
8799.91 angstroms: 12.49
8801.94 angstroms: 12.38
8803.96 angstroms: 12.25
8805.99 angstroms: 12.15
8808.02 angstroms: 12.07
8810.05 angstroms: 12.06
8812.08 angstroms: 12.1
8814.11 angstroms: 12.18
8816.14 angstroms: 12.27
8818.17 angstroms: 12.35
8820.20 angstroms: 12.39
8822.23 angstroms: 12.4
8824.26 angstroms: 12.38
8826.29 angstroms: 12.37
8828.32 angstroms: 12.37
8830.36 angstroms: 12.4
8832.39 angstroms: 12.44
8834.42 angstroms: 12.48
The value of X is 1.02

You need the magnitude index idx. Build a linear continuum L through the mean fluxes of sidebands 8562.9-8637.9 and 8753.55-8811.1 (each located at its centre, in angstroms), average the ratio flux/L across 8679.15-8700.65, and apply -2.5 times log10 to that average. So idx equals 0.04 mag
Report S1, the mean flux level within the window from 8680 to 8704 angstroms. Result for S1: 12.3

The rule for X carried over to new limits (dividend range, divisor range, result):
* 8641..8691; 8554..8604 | 0.97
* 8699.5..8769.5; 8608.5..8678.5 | 1.03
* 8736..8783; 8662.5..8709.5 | 1.06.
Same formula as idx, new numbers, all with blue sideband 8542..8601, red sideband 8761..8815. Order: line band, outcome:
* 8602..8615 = -0.03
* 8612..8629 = -0.02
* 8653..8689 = 0.05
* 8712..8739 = -0.01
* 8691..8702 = 0.02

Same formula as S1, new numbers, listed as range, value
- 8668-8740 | 12.4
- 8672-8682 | 12.1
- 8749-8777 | 12.6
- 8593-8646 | 12.8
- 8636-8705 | 12.3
